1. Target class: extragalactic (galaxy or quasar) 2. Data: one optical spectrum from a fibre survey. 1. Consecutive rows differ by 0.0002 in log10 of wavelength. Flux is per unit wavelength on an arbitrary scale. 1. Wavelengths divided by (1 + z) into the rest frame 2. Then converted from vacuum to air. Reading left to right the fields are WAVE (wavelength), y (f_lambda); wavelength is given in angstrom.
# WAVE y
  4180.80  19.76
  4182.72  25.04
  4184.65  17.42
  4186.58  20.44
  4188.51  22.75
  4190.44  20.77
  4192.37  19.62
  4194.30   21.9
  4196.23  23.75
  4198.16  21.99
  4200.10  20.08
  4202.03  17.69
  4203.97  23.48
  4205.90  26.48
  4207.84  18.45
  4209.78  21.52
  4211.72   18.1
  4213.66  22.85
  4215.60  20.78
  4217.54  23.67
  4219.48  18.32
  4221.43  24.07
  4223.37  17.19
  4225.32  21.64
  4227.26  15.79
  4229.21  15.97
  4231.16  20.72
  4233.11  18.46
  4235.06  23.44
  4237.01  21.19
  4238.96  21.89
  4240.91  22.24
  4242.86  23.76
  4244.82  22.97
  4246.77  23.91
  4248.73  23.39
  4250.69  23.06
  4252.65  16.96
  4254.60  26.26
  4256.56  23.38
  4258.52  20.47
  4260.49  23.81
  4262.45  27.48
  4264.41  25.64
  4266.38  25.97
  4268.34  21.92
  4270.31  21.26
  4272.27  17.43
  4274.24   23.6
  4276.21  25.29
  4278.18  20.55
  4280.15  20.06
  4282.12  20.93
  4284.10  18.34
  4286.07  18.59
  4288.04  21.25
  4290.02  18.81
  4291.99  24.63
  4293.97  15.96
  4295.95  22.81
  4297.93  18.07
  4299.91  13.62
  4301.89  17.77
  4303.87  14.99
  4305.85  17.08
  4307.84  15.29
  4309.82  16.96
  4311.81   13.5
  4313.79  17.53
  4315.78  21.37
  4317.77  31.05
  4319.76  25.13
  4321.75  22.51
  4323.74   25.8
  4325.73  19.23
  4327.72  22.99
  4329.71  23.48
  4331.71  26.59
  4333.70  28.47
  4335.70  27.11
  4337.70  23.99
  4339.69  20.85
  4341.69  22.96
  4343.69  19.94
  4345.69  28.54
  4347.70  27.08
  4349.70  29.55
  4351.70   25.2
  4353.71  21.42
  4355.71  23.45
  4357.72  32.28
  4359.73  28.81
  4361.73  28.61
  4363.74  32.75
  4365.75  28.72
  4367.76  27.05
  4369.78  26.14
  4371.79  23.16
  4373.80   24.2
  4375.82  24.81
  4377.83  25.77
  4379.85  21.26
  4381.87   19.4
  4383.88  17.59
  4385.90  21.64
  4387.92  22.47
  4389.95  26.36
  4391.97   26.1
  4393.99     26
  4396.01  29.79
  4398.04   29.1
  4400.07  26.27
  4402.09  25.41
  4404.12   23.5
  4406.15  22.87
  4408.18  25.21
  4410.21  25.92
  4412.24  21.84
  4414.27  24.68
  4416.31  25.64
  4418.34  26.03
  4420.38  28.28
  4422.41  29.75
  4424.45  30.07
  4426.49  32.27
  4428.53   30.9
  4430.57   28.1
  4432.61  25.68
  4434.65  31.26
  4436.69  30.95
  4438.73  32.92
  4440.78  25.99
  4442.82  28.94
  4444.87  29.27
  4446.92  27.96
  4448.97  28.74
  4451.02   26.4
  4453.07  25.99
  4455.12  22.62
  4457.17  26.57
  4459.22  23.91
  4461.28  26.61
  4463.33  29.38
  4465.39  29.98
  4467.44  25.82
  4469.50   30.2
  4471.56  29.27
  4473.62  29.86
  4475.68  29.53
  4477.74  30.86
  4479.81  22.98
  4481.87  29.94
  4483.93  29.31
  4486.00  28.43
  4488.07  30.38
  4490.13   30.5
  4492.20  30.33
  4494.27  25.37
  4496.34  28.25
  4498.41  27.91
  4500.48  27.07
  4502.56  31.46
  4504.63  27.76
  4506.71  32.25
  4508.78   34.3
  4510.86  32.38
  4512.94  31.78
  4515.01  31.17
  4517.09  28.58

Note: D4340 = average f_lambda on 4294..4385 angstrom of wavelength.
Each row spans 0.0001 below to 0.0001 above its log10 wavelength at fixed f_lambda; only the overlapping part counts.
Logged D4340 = 23.2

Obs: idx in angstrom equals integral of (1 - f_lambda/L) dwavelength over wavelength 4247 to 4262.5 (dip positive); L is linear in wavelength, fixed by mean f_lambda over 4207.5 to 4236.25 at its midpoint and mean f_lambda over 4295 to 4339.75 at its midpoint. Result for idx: -1.8 angstrom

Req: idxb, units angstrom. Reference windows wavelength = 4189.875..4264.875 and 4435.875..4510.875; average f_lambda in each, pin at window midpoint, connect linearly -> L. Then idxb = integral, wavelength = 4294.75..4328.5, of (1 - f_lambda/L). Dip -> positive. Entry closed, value 6.1 angstrom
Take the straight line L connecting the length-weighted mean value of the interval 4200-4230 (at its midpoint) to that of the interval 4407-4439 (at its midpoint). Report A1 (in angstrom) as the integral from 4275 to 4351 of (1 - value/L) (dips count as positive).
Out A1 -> 7.7 angstrom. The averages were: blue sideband 20.4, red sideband 28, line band 21.6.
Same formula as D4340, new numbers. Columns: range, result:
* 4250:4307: 20.9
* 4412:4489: 28.1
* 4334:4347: 24.2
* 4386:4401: 26.3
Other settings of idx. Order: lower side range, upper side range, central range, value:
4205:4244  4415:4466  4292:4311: 4.95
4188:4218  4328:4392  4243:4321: 7.62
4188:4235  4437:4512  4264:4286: 0.90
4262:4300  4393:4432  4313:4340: -1.12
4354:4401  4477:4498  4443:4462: 0.74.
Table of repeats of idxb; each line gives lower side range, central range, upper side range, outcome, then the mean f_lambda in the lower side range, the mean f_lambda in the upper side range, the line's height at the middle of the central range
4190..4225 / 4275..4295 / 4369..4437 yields 2.18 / 21.2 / 25.8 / 23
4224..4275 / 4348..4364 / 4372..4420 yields -2.50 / 22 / 24.5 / 23.8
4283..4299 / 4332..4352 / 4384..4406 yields -2.65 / 19.8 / 25.2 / 22.4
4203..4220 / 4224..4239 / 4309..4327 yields 1.31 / 21.6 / 21.5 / 21.6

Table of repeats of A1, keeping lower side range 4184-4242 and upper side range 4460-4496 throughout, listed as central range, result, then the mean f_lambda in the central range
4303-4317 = 4.0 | 16.9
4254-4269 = -1.4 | 24.4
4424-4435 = -0.9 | 29.6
